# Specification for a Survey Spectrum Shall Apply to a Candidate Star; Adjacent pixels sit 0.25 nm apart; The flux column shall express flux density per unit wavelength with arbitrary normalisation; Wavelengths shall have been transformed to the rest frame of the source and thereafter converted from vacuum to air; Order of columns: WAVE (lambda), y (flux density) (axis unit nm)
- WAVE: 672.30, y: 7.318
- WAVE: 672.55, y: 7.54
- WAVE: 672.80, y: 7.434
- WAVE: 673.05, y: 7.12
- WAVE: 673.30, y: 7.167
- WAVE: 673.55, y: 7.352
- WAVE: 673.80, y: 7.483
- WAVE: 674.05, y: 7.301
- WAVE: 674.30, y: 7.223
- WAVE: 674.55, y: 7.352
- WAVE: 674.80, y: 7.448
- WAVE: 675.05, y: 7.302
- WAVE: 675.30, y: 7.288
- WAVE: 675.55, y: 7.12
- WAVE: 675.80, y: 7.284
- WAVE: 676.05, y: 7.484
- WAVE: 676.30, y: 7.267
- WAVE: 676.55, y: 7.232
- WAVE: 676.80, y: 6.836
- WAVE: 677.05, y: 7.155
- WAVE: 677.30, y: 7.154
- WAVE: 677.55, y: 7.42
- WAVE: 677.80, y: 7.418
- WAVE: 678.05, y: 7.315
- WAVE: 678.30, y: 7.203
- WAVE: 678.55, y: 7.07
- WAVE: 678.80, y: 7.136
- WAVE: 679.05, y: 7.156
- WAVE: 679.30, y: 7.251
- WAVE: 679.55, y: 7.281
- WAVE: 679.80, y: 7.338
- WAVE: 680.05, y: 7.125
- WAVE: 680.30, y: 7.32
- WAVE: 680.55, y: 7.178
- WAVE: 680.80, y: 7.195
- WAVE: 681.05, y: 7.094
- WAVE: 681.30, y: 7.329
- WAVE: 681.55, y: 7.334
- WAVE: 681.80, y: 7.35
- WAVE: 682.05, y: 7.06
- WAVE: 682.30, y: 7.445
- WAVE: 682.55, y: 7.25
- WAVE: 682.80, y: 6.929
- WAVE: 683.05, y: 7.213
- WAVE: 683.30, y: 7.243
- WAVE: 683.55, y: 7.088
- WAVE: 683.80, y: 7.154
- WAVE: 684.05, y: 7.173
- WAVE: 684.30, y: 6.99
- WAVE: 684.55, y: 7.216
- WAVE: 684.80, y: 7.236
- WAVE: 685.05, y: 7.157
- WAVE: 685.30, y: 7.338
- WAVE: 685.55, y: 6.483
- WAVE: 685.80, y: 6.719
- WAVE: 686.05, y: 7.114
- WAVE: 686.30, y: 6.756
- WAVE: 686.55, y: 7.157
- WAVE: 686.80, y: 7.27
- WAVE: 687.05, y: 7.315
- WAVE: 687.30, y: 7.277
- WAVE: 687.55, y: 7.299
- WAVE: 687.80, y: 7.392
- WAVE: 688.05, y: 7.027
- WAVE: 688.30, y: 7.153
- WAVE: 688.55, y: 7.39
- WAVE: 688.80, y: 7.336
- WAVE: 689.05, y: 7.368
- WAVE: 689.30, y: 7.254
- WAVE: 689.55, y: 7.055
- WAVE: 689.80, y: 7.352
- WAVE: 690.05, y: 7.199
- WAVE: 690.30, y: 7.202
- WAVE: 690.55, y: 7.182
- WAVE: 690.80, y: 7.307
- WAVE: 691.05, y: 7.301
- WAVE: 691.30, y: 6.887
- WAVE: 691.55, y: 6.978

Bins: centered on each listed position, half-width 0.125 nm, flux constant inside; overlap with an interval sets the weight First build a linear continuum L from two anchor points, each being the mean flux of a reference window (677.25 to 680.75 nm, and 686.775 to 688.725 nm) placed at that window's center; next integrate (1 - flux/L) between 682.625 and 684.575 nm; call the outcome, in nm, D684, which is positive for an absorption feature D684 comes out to 0.035 nm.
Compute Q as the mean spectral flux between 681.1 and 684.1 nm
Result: 7.21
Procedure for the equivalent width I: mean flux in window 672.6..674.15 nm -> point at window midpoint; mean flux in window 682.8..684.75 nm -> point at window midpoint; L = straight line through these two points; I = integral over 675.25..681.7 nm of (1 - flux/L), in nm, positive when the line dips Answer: 0.00 nm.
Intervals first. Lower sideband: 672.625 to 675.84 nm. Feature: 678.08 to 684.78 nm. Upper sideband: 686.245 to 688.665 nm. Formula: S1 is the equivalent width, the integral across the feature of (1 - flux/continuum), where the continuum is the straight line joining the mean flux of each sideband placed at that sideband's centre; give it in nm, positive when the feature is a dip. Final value 0.05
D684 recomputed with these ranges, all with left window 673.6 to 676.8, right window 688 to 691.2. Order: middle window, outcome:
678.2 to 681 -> 0.03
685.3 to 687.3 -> 0.07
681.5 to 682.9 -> 0.01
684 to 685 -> 0.02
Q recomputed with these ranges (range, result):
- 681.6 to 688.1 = 7.14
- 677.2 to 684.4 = 7.22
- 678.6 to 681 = 7.21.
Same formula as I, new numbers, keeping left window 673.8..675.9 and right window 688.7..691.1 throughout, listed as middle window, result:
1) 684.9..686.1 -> 0.05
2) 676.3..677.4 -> 0.03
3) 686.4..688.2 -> 0.01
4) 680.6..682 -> 0.01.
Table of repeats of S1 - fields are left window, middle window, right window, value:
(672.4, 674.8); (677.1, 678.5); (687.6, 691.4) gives 0.01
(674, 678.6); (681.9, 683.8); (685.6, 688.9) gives 0.01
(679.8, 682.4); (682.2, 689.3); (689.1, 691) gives 0.08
